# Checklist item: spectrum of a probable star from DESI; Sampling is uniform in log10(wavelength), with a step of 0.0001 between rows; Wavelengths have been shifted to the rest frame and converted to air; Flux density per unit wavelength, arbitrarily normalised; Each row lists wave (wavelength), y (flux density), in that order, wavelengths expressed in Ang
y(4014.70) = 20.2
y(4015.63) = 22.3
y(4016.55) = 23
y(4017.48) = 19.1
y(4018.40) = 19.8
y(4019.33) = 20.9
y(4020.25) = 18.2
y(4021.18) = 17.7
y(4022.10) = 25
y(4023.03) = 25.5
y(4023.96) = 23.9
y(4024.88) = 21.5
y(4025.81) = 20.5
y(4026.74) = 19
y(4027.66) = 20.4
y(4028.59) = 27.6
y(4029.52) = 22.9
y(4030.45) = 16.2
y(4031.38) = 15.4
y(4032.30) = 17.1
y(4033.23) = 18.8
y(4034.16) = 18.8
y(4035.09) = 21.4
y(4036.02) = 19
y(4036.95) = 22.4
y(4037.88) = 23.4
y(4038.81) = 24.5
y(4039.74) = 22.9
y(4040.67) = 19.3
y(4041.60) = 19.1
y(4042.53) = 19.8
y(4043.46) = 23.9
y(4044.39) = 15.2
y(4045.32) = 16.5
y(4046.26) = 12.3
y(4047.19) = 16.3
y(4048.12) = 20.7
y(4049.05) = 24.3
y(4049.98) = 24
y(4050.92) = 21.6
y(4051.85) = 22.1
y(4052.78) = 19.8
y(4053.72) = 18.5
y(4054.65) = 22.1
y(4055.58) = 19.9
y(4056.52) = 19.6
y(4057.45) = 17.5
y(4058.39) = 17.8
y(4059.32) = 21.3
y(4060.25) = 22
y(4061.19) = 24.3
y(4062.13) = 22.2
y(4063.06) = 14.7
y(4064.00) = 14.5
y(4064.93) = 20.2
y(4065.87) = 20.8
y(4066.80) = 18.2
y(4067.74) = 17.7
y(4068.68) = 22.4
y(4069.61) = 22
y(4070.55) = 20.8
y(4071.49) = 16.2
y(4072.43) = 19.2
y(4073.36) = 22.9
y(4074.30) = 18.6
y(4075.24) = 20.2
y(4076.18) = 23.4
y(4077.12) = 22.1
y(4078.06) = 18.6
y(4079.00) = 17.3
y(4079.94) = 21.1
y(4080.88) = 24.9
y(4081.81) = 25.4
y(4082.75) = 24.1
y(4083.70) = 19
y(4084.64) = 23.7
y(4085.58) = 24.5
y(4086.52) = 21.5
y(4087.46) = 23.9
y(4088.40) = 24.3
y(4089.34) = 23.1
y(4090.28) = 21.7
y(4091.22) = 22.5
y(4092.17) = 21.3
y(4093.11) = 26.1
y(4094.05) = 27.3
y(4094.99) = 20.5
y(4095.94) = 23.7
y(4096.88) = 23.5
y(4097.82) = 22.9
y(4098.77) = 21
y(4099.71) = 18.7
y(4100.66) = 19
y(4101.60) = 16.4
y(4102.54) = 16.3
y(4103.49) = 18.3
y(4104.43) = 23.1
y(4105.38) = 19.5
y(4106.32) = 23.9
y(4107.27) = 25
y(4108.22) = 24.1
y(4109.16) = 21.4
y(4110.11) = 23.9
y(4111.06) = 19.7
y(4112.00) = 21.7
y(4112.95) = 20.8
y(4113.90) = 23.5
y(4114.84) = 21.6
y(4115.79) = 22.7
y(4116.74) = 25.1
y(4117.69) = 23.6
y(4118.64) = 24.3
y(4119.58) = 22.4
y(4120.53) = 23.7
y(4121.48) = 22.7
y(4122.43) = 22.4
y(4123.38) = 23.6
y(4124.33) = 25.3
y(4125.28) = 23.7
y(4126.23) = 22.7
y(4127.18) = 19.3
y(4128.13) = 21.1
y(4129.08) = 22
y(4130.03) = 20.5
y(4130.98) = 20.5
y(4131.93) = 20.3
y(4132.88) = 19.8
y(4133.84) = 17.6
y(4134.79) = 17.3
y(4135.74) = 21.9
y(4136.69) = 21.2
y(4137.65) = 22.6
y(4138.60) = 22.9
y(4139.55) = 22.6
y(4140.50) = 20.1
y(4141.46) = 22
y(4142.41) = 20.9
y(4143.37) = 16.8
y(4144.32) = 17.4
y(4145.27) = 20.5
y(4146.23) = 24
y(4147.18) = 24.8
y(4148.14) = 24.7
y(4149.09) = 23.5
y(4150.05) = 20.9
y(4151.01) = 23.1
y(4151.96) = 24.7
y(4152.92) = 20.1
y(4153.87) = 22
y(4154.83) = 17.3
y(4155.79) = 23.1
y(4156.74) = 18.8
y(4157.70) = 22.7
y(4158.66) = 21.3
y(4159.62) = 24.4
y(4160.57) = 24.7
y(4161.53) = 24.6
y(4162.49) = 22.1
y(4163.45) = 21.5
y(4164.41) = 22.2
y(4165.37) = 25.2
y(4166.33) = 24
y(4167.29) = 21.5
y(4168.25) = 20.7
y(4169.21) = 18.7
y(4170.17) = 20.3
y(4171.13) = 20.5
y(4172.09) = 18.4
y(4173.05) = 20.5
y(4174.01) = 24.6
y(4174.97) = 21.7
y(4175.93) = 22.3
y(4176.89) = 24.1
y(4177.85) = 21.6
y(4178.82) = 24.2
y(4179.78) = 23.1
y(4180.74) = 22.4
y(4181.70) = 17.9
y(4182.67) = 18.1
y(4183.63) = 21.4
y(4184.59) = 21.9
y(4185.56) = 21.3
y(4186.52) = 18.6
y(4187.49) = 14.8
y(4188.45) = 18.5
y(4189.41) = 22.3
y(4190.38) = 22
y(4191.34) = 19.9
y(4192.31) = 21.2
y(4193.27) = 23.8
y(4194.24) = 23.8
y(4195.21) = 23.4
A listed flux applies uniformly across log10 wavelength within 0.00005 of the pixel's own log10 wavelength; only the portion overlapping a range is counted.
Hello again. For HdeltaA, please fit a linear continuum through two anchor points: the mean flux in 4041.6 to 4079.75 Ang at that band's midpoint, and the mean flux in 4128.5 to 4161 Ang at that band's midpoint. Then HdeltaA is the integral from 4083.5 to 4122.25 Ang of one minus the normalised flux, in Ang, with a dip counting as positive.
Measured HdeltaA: -3.2 Ang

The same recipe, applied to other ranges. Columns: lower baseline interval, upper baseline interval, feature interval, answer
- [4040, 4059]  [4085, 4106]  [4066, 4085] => -0.03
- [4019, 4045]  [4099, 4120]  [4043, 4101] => 0.74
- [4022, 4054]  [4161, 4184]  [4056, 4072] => 0.93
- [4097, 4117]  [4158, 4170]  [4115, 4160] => 0.34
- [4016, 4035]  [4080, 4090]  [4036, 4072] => 3.09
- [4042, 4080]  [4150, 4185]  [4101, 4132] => -1.68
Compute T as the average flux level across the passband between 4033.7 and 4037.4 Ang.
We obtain 20.4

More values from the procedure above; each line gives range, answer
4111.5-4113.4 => 21.3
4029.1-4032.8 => 17.9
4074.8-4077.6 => 21.9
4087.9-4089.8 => 23.7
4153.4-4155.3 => 19.6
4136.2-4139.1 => 22.2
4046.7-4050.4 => 21.3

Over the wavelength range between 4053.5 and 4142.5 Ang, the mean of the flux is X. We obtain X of 21.4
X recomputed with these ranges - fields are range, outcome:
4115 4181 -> 21.9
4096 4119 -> 21.7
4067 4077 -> 20.3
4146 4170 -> 22.4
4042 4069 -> 19.6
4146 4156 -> 22.5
